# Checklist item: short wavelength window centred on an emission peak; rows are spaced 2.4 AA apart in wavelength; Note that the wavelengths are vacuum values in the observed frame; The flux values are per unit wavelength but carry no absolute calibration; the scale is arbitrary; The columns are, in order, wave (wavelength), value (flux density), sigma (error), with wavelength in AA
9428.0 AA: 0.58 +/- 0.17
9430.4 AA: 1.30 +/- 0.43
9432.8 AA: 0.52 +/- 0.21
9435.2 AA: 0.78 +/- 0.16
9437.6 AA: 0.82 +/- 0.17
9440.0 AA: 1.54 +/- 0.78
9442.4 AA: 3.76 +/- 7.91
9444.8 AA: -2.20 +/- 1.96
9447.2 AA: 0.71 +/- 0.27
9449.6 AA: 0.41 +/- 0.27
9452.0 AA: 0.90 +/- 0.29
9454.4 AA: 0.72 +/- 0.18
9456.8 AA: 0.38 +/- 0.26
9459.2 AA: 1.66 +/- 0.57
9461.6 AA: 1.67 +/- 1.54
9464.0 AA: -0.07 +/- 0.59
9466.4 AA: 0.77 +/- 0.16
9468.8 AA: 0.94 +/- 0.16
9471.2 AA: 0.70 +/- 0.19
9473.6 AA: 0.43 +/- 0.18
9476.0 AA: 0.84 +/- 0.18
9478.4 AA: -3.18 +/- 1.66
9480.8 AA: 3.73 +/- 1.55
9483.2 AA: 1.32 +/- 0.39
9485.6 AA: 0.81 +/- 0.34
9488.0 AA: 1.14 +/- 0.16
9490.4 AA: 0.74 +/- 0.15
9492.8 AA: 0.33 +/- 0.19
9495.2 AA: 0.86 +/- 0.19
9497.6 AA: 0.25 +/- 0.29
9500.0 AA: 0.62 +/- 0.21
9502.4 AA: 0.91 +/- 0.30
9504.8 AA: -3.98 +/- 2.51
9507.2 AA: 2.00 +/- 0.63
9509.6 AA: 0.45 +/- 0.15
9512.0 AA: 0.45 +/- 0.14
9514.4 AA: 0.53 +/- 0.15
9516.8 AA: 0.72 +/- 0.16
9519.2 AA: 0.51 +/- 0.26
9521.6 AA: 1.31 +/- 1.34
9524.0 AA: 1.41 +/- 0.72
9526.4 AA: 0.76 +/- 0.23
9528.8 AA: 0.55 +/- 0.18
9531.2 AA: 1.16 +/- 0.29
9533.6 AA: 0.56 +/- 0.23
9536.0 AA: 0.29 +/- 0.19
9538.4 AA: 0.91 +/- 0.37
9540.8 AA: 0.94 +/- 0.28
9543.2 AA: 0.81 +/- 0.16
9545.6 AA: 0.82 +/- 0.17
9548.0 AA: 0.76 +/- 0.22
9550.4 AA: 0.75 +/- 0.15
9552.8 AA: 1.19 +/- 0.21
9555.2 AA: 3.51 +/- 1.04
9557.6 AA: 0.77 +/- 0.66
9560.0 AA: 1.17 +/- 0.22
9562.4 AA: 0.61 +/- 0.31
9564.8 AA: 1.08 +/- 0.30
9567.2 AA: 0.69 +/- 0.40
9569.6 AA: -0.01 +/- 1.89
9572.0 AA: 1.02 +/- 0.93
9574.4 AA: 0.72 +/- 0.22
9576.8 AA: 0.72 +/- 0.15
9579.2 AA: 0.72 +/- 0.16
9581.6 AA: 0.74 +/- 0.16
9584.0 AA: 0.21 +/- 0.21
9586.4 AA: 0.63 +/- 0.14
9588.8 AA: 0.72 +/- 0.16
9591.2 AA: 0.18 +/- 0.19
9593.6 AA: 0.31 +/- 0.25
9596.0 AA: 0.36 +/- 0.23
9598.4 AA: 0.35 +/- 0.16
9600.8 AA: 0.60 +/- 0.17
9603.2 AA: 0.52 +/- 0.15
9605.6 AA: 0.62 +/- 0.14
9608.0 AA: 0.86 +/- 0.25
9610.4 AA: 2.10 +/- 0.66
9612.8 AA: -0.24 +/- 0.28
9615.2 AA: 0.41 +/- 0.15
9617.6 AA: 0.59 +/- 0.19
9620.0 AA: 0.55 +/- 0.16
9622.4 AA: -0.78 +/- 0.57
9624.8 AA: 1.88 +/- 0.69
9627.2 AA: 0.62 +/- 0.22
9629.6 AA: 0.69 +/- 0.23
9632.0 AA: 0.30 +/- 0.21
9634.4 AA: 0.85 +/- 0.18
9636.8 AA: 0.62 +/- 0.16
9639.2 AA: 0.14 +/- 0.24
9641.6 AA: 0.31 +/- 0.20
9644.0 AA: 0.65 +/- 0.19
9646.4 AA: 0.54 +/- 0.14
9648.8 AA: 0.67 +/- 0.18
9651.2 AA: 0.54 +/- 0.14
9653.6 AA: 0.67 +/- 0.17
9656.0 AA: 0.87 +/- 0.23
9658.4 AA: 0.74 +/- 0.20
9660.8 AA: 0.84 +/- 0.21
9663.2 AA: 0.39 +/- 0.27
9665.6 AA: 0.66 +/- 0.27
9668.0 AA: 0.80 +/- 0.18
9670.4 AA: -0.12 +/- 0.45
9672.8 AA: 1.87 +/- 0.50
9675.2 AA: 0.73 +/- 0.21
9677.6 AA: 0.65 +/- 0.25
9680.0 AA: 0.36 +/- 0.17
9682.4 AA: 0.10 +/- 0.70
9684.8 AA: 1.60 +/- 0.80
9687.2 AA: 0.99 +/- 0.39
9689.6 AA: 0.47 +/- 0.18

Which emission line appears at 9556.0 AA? [O III]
